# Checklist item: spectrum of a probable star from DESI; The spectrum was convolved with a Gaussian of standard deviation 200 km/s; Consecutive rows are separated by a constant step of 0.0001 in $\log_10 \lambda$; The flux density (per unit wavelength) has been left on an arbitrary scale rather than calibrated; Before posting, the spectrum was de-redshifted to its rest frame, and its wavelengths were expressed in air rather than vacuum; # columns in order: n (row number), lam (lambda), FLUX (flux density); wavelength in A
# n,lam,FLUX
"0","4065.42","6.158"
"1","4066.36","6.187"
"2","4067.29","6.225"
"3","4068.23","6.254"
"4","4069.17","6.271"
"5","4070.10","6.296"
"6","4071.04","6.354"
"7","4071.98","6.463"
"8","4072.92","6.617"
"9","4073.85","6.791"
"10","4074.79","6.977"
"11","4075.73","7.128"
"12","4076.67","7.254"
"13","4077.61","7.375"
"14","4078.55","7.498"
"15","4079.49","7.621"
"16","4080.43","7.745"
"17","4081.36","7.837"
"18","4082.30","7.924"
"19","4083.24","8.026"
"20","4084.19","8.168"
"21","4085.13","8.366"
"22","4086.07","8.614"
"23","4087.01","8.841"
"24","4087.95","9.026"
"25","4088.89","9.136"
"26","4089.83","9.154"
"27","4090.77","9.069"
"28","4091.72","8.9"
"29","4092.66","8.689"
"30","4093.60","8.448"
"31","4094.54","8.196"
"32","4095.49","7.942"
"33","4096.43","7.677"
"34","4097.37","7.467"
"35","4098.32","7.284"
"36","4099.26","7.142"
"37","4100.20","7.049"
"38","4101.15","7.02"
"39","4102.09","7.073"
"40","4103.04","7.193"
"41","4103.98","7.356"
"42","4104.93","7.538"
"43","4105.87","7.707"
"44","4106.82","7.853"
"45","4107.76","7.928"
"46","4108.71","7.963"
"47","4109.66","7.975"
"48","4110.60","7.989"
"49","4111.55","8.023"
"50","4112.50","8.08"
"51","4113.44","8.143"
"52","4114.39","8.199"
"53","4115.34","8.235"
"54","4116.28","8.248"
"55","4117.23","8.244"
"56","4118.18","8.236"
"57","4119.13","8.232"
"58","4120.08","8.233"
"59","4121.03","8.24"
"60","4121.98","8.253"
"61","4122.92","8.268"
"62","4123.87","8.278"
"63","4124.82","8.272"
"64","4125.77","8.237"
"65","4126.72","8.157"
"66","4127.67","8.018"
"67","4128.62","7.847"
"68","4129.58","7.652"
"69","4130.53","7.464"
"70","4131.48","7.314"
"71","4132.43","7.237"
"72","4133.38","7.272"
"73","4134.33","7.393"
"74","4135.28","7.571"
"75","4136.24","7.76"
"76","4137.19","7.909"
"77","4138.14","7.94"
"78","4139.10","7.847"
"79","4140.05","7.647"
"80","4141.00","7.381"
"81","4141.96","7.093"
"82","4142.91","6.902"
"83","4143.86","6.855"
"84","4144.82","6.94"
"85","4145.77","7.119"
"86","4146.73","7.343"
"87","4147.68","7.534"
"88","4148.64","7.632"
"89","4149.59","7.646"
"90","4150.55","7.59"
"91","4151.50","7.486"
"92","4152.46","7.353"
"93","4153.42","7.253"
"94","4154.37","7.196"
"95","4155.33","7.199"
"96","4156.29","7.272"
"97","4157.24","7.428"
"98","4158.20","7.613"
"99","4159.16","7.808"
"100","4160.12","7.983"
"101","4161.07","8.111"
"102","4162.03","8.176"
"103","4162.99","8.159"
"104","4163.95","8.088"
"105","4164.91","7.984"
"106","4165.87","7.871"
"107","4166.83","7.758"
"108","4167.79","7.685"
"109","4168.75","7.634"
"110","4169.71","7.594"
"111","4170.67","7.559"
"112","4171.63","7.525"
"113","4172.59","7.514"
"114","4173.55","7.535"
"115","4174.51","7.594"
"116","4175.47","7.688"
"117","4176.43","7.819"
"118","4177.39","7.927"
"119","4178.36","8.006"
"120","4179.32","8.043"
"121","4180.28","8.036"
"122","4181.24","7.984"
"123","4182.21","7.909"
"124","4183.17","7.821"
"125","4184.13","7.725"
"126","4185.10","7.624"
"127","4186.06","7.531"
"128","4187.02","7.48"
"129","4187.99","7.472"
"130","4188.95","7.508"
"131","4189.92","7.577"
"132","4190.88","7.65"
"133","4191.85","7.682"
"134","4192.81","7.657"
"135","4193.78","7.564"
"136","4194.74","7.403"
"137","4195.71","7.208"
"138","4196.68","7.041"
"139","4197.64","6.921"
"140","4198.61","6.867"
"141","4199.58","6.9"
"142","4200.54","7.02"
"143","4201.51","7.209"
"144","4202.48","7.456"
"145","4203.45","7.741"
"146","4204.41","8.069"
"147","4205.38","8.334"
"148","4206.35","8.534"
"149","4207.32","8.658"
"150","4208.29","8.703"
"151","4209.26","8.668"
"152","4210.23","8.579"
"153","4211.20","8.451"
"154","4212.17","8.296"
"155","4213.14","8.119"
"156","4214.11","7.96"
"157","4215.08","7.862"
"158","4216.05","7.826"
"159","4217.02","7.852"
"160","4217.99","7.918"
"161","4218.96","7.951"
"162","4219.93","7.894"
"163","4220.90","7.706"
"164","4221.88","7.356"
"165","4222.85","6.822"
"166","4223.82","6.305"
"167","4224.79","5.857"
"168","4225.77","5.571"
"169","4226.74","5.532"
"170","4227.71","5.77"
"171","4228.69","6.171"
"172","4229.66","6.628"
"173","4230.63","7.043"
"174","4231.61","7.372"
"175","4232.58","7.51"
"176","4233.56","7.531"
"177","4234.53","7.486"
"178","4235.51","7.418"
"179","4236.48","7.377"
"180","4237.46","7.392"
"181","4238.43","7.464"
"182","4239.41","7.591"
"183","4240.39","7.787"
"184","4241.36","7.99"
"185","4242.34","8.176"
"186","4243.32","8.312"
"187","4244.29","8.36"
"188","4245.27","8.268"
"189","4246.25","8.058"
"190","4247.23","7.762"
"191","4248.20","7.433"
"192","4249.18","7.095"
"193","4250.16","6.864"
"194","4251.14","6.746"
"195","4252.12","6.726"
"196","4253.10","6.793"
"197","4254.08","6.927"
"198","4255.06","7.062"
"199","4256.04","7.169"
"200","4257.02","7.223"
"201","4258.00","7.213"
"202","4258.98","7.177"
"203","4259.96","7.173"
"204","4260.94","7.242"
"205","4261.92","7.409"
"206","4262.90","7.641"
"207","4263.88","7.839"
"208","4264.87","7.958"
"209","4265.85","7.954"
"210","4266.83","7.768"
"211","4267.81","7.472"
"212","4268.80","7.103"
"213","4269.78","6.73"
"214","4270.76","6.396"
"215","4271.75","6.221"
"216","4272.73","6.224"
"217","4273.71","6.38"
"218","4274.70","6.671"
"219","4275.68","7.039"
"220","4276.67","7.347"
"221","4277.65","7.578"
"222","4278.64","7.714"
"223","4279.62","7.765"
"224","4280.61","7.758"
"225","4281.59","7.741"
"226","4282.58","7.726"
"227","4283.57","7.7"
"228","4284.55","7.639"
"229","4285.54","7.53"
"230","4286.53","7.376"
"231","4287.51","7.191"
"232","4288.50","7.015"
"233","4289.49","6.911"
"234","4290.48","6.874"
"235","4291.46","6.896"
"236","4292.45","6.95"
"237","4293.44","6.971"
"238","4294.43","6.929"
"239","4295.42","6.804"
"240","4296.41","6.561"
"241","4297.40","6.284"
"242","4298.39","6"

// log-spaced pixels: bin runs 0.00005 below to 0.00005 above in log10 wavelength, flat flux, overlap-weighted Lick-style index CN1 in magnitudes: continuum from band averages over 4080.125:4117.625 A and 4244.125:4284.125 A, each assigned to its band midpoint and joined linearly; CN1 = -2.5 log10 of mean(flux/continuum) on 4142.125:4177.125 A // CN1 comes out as 0.03 mag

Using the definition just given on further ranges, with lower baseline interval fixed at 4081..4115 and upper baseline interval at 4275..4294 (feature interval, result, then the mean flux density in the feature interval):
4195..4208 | 0.014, 7.55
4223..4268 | 0.035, 7.25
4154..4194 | 0.005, 7.72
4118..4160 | 0.035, 7.63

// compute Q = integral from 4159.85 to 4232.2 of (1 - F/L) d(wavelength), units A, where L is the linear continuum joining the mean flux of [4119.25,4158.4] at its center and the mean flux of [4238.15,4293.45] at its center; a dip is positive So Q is -1.0 A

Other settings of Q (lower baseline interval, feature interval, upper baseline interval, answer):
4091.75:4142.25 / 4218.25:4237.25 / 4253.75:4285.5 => 1.3 A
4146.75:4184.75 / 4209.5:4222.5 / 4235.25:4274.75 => -0.8 A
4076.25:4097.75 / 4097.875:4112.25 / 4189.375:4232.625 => 1.0 A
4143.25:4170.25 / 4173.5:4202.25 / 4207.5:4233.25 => -0.2 A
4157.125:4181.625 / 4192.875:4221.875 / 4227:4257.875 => -1.0 A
